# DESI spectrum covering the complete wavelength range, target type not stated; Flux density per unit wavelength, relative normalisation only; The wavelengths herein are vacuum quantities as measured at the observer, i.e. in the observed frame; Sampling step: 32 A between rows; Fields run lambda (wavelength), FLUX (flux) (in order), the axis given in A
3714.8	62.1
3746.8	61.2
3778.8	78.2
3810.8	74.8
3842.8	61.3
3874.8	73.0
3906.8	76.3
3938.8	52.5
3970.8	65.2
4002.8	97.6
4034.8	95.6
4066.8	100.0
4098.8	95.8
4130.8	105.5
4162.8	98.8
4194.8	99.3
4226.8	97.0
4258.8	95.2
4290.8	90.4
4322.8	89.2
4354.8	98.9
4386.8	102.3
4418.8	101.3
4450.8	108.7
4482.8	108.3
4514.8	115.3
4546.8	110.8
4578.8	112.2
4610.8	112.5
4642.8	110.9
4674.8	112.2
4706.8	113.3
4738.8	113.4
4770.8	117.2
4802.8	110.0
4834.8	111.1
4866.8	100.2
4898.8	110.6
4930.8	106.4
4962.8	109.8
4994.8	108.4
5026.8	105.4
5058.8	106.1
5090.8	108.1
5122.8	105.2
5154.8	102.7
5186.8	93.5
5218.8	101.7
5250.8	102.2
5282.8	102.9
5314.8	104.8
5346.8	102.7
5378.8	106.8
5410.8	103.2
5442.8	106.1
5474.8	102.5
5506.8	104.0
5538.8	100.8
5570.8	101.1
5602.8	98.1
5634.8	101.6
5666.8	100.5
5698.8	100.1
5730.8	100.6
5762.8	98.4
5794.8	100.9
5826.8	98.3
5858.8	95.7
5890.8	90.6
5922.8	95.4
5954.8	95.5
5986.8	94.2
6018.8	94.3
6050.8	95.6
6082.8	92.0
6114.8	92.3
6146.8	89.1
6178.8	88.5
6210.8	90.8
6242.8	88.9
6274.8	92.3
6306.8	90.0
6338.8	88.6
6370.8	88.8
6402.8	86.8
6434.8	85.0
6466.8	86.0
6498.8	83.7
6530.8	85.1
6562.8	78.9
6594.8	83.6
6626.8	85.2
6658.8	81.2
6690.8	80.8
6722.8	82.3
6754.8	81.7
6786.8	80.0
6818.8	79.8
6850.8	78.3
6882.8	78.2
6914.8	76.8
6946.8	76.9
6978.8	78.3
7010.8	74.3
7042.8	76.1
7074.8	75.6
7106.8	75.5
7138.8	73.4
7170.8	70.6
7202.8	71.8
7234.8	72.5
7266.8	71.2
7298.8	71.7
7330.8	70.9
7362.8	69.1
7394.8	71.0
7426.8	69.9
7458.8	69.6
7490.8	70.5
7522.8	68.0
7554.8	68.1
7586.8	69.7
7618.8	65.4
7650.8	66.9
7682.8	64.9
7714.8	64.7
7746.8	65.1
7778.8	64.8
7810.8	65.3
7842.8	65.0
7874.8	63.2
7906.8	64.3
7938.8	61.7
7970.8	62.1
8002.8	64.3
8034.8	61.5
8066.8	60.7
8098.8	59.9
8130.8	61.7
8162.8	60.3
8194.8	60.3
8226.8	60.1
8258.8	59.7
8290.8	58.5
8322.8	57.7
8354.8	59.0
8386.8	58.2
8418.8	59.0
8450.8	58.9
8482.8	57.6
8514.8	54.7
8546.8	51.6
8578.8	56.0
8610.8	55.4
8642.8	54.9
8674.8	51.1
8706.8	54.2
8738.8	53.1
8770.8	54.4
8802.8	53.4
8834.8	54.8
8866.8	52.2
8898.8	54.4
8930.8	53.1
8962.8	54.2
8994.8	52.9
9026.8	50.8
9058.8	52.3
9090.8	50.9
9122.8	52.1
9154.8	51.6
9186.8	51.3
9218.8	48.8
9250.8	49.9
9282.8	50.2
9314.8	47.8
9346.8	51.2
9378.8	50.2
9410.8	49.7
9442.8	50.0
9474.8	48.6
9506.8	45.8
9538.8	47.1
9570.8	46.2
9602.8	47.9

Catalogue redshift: 0.00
